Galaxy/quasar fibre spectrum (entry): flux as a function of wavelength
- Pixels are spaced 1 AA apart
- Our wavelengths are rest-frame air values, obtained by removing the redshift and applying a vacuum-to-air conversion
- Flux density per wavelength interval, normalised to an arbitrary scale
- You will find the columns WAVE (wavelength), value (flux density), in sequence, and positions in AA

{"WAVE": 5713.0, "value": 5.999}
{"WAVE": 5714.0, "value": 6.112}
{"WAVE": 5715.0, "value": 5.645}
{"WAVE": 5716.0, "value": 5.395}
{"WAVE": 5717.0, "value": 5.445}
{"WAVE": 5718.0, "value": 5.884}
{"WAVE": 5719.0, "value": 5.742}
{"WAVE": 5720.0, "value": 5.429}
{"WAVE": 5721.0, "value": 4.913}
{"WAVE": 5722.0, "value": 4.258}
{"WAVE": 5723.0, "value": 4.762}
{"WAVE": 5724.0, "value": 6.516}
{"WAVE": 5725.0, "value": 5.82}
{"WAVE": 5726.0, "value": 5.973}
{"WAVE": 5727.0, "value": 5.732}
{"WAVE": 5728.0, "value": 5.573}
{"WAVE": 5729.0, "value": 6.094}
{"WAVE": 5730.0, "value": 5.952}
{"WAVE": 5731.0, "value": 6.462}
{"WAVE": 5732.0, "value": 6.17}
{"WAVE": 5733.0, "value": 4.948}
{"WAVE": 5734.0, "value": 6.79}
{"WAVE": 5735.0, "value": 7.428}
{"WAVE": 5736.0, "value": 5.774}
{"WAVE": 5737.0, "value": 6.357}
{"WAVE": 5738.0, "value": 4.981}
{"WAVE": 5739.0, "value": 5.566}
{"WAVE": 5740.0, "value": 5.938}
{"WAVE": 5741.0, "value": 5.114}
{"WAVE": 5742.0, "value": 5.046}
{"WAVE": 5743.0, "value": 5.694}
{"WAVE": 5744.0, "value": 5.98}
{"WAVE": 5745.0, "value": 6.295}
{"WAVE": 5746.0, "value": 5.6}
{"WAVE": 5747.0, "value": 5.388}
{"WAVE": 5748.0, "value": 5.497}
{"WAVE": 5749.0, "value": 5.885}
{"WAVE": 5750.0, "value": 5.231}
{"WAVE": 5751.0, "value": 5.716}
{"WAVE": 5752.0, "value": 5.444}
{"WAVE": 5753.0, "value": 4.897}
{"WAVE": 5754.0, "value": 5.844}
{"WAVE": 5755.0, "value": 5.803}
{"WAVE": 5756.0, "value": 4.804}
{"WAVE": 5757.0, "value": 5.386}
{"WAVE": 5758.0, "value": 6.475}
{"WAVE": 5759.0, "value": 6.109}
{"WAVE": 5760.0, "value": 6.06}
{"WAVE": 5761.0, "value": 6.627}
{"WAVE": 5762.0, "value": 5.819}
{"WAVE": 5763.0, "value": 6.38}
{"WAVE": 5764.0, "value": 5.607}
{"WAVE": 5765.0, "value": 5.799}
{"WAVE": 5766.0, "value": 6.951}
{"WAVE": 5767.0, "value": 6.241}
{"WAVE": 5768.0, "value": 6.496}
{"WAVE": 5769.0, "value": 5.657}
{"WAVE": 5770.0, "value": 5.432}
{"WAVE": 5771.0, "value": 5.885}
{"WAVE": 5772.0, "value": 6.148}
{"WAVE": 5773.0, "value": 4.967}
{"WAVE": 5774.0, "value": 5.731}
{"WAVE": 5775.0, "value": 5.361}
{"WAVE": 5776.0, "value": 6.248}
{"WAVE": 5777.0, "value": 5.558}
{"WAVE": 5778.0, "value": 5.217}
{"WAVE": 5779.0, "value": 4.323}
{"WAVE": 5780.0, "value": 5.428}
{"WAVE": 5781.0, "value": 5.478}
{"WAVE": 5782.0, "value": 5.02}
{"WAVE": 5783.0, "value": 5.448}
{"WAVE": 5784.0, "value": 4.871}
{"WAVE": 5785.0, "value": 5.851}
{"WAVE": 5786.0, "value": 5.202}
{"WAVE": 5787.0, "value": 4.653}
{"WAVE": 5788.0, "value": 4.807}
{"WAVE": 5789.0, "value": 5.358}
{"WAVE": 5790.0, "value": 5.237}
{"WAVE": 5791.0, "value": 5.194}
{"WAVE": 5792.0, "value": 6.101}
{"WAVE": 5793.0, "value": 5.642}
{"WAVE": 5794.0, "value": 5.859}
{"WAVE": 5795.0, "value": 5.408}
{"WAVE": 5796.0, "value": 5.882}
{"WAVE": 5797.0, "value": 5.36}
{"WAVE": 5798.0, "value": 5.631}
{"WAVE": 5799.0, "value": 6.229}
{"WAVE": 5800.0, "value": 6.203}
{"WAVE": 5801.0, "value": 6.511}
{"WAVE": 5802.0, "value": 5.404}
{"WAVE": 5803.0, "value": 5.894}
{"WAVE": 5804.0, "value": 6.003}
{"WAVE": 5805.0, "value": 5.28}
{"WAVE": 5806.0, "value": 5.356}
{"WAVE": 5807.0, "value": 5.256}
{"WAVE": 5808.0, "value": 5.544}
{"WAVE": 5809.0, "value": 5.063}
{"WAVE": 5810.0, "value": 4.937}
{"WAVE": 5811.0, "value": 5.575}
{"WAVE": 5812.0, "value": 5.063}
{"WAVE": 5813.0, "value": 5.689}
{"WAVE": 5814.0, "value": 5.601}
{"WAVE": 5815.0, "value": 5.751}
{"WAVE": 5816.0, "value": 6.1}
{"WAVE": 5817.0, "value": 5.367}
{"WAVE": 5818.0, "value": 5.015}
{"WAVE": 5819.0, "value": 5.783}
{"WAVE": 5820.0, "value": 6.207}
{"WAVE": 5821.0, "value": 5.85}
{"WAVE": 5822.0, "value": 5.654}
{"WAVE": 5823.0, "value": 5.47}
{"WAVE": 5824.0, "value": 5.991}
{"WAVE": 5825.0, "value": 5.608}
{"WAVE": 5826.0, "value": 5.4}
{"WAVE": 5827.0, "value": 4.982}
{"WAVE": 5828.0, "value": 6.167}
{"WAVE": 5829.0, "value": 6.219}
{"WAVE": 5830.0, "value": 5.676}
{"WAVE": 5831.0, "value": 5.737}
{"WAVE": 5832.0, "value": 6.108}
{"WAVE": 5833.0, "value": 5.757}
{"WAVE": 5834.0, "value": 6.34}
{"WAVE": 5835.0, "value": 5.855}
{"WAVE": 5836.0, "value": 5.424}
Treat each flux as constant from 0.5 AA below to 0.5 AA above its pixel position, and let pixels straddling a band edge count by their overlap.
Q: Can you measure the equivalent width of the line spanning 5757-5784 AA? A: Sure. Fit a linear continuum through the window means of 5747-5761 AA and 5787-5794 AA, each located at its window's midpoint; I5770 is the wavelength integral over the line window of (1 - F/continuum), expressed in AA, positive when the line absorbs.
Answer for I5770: -1.14 AA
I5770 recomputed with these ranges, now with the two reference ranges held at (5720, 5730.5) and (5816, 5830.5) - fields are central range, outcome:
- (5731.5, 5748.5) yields -0.69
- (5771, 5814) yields 1.23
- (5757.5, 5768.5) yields -1.23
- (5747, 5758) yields 0.19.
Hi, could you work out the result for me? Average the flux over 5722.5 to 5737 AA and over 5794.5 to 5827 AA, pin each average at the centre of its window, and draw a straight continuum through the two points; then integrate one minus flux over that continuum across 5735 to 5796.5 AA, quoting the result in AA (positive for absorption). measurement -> 2.1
